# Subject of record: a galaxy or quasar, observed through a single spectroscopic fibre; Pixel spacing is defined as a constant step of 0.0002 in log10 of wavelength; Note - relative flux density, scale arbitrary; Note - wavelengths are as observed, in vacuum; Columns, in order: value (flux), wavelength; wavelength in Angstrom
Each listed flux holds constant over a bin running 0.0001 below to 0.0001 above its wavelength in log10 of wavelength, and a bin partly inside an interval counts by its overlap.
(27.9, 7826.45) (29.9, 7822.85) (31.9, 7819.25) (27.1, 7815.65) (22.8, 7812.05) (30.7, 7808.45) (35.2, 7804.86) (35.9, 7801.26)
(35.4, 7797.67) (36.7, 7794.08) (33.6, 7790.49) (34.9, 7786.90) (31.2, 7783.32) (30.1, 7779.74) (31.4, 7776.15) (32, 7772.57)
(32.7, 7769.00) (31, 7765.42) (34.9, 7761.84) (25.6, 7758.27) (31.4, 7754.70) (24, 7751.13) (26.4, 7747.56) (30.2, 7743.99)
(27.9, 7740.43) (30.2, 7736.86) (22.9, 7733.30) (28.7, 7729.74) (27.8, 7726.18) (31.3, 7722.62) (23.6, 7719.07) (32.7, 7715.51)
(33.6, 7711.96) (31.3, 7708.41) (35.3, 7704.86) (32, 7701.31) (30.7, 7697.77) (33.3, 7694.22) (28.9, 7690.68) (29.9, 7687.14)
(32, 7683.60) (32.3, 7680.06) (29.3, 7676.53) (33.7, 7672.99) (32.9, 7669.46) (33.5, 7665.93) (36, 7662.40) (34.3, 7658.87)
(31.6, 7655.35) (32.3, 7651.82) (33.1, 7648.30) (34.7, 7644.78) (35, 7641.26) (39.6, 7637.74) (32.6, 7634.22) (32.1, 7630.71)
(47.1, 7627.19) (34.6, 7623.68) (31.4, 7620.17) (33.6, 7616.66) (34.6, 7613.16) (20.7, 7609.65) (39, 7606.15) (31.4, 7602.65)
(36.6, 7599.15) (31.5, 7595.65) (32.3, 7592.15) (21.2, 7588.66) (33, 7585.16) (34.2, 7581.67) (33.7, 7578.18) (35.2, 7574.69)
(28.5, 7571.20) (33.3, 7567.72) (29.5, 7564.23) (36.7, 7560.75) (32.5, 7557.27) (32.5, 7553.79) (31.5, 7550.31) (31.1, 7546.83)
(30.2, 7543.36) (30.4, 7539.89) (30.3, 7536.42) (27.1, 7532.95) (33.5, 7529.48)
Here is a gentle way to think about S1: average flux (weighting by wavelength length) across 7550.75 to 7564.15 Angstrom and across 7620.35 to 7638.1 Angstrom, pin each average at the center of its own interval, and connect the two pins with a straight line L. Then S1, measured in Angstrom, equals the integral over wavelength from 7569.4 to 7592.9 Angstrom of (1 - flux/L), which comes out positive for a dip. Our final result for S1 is 2.1 Angstrom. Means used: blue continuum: 33.1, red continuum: 36.5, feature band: 31.1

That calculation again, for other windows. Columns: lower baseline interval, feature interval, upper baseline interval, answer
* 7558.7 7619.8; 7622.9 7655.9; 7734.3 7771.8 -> -4.4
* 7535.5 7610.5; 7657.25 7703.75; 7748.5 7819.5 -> -1.0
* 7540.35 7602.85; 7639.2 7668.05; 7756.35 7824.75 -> -1.8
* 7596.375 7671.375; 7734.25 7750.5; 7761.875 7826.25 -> 2.3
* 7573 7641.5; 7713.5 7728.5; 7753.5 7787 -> 1.4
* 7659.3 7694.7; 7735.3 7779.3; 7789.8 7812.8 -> 4.2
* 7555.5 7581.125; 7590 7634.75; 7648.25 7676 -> -0.7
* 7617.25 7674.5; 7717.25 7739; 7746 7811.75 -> 3.6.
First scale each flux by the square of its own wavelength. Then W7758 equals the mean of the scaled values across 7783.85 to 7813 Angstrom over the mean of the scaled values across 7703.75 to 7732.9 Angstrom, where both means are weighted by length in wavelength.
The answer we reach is 1.1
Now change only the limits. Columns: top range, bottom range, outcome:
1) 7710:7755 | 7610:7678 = 0.85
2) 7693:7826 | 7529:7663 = 0.98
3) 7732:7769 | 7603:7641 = 0.86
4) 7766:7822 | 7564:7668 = 1.01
